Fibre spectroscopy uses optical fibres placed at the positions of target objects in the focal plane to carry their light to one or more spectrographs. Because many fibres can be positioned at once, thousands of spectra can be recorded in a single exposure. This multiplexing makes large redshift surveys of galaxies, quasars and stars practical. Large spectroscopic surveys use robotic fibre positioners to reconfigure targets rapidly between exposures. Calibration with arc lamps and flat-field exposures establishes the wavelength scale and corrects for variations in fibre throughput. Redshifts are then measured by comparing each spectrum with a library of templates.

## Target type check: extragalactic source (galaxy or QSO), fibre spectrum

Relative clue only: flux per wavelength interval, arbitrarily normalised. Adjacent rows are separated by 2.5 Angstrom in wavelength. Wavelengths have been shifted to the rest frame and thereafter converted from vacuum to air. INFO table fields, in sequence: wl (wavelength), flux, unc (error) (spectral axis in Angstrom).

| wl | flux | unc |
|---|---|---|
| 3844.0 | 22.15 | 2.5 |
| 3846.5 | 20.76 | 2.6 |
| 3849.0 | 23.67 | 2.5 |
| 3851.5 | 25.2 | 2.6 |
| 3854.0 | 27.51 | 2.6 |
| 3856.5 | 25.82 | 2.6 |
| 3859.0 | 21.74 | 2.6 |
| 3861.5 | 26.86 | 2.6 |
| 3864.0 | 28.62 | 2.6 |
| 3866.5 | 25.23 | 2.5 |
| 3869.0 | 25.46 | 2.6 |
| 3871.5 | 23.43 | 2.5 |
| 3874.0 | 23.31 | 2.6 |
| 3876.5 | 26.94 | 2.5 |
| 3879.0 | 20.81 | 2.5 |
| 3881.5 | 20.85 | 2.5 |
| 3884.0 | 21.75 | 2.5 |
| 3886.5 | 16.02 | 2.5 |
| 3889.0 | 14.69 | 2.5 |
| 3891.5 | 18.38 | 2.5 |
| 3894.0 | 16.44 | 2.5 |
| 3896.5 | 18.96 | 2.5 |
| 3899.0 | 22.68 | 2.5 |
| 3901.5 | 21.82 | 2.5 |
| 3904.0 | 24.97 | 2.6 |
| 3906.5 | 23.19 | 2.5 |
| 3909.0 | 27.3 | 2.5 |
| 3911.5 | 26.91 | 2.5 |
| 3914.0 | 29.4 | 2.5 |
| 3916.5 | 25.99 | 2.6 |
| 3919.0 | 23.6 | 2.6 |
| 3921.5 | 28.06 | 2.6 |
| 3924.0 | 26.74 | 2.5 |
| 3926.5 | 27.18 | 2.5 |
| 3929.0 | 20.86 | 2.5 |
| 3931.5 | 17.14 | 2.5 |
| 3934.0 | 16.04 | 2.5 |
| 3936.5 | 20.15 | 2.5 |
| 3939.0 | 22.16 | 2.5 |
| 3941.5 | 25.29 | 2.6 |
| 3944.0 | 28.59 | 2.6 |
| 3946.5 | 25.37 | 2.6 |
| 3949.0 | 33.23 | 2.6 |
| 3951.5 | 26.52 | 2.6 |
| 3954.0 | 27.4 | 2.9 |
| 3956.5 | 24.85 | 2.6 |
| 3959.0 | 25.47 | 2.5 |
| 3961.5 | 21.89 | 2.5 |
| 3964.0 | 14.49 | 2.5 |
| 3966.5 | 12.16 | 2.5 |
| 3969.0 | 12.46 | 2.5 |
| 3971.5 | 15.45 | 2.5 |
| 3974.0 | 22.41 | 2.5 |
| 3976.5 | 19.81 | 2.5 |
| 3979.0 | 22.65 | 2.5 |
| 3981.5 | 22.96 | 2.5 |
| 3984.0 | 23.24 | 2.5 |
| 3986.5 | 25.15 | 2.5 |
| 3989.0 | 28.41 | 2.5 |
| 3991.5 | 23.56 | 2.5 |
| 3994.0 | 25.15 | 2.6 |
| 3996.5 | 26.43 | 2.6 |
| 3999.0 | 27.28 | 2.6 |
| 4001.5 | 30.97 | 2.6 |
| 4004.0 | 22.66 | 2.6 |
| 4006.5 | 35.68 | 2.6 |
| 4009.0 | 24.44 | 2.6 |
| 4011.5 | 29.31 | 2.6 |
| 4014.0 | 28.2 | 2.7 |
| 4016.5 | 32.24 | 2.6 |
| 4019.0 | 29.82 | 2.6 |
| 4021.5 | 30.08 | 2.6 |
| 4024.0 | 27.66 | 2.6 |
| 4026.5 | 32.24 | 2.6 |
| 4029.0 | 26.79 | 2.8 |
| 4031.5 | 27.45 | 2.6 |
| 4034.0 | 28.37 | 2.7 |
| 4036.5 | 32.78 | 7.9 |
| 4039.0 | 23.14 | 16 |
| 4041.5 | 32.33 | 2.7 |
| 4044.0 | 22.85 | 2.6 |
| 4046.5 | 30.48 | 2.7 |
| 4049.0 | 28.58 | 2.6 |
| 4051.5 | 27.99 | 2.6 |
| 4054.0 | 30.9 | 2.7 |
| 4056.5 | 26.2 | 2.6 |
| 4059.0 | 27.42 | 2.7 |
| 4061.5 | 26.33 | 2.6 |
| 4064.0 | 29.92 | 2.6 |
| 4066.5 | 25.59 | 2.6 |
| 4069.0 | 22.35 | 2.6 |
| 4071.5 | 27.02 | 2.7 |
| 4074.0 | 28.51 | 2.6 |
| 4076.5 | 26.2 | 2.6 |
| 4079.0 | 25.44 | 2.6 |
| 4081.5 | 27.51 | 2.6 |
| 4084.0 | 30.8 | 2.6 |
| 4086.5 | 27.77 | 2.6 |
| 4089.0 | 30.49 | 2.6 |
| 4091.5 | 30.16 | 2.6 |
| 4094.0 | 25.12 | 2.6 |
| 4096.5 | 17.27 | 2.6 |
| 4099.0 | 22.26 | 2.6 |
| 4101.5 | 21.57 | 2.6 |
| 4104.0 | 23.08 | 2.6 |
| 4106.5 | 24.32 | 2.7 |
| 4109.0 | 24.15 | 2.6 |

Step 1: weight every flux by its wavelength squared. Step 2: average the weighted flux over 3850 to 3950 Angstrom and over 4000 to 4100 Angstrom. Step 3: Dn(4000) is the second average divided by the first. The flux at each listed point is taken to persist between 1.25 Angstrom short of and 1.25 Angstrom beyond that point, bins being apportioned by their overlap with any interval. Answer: 1.3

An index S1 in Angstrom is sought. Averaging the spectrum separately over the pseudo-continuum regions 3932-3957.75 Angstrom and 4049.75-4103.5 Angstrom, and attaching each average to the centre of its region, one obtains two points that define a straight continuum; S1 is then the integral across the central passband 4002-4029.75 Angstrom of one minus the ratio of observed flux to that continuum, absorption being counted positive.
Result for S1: -3.7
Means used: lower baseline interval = 24.7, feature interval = 29.1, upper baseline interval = 26.5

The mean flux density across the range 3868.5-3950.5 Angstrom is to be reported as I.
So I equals 23.1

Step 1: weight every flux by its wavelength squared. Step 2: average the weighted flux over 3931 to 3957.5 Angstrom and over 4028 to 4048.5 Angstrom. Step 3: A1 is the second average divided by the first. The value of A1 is 1.20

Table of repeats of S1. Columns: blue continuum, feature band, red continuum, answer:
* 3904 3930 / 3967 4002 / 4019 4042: 6.1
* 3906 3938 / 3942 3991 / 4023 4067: 5.2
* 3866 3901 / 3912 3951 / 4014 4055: -2.0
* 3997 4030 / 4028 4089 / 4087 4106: -2.8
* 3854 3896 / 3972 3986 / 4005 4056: 2.5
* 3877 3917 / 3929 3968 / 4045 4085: 1.7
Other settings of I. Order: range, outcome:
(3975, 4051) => 27.3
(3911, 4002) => 23.6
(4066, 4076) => 25.9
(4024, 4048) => 28.4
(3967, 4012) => 24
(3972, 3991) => 23.2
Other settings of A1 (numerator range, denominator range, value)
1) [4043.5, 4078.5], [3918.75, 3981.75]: 1.29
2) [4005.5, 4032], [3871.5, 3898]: 1.58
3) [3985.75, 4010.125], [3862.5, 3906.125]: 1.31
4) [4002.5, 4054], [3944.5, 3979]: 1.36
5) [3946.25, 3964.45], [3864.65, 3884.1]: 1.11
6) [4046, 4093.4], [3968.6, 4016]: 1.16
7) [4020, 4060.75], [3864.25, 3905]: 1.43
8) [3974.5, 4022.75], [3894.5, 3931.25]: 1.14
